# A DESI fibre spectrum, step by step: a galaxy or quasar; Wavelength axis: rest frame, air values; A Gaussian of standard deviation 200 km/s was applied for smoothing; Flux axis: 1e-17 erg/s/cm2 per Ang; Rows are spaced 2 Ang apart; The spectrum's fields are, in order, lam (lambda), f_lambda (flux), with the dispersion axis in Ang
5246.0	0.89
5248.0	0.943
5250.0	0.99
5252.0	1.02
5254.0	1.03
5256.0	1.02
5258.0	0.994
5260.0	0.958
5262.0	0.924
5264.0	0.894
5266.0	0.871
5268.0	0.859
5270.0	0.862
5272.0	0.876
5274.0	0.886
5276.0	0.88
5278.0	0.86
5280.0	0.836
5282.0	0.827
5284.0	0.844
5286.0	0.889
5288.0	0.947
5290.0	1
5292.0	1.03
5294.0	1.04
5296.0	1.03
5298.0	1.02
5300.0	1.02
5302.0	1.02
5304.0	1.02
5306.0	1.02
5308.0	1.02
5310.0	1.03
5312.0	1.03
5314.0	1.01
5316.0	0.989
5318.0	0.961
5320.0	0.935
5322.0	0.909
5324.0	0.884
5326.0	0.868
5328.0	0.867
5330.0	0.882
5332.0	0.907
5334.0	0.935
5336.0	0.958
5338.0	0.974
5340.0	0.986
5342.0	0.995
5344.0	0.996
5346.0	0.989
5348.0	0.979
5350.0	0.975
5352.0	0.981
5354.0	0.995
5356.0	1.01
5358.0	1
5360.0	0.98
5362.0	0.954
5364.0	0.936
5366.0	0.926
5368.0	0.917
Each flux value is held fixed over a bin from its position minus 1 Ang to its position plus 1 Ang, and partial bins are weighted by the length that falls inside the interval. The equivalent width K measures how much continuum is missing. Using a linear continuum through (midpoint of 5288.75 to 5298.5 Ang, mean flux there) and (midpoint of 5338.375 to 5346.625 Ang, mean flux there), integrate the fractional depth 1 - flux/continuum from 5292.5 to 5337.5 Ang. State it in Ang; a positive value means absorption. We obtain 1.7 Ang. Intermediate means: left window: 1.02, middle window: 0.971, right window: 0.99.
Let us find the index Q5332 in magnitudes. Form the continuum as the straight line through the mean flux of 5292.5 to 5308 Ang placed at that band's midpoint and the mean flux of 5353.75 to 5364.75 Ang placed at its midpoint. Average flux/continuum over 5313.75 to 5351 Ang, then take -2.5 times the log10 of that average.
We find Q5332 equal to 0.060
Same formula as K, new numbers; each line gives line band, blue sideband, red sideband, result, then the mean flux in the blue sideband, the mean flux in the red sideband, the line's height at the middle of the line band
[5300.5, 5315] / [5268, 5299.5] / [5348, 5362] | -1.2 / 0.921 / 0.987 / 0.943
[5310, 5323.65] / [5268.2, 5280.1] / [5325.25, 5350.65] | -0.8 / 0.868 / 0.947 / 0.921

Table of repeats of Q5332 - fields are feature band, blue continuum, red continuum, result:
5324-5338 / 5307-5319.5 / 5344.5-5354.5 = 0.100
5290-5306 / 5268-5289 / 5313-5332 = -0.148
